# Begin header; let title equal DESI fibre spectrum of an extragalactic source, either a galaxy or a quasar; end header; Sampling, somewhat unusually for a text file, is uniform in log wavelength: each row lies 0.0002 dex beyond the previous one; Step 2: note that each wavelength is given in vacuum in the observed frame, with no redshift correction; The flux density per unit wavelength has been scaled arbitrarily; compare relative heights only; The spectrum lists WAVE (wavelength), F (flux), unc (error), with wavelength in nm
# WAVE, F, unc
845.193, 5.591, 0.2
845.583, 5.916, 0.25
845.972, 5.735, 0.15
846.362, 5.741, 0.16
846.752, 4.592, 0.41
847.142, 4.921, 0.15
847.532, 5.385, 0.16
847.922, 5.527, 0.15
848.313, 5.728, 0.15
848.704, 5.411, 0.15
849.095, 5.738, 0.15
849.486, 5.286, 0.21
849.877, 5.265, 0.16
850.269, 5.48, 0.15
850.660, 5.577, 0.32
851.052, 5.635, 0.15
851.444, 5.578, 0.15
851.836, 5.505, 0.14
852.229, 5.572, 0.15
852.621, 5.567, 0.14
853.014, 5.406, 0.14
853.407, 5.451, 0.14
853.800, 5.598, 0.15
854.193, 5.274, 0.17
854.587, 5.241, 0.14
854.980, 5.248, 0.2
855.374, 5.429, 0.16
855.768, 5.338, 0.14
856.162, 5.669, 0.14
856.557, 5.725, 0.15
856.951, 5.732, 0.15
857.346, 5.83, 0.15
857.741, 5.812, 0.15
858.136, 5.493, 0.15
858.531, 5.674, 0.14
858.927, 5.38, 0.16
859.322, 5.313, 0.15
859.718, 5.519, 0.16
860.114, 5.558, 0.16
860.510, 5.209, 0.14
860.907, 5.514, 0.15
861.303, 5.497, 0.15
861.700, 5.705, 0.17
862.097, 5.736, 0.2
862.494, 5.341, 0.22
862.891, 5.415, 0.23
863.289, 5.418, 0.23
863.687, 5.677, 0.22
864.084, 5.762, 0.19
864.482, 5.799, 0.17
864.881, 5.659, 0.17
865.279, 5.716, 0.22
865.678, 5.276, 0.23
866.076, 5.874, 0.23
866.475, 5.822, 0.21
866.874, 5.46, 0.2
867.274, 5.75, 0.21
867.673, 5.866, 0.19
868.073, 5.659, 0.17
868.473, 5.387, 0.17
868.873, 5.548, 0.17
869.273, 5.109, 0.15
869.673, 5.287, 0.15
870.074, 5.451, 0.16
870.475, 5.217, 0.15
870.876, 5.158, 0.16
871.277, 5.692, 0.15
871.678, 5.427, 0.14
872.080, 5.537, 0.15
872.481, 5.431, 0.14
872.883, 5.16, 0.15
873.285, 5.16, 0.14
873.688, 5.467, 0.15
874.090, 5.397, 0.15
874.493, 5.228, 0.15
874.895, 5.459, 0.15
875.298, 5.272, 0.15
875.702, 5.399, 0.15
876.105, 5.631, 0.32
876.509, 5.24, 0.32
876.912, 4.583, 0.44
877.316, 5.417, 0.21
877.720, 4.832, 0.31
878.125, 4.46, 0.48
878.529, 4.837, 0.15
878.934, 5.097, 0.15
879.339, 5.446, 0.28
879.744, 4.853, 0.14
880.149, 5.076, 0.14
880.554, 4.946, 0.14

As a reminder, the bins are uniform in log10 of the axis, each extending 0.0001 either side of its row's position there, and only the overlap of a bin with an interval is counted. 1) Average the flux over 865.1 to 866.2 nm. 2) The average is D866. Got 5.6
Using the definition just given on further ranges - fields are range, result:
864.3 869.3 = 5.63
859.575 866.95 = 5.58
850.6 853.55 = 5.54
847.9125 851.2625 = 5.52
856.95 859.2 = 5.64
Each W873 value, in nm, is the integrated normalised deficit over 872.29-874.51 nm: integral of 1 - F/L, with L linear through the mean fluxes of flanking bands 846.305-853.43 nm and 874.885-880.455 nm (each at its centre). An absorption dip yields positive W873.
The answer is -0.07 nm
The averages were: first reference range 5.43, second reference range 5.1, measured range 5.31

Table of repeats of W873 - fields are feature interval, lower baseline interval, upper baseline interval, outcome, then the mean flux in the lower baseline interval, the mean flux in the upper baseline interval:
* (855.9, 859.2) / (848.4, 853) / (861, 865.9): -0.059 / 5.51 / 5.58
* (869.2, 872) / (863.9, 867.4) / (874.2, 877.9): 0.058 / 5.68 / 5.24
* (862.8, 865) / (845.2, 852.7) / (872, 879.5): -0.125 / 5.48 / 5.21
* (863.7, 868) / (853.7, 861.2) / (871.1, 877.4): -0.218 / 5.5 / 5.34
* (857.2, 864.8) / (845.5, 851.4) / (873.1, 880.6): -0.341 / 5.46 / 5.15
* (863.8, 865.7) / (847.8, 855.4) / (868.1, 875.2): -0.096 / 5.48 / 5.37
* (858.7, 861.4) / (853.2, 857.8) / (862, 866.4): 0.068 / 5.52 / 5.61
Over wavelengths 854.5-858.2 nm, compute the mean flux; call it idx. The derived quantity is 5.56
